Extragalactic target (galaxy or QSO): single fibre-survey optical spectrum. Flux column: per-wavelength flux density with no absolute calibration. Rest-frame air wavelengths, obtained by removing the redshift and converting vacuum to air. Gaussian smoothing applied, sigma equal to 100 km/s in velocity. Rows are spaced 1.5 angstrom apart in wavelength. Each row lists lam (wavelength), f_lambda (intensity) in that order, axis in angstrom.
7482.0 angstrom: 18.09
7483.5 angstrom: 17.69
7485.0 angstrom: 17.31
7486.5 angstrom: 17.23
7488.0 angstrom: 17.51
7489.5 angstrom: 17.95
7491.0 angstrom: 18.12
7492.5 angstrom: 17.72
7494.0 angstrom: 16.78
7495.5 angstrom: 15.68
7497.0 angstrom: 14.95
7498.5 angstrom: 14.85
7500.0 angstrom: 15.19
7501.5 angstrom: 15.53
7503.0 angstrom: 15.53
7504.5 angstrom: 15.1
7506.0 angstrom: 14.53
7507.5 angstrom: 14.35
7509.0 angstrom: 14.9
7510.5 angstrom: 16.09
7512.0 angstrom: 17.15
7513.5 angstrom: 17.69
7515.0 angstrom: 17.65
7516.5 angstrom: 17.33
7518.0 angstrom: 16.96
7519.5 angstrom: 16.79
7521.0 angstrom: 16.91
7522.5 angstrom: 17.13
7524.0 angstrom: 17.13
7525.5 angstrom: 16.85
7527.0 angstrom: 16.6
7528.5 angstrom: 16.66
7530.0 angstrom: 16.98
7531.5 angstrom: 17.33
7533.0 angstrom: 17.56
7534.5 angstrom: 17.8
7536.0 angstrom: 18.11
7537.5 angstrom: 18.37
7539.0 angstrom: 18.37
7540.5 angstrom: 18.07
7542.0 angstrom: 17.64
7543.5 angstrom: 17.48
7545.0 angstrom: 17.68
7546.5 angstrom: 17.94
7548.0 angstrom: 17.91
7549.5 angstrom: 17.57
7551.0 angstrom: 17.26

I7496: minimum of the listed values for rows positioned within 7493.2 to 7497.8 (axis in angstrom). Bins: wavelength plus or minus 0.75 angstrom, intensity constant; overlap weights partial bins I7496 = 14.95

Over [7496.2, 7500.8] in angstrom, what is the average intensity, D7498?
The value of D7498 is 15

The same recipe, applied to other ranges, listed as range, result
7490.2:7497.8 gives 16.6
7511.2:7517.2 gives 17.4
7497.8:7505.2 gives 15.2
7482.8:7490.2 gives 17.5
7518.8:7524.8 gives 17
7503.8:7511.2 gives 15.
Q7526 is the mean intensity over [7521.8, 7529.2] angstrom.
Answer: 16.9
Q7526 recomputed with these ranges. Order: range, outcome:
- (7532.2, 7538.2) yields 18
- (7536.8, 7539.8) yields 18.4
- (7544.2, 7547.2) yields 17.8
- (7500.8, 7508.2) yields 15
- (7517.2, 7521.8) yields 16.9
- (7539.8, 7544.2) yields 17.7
